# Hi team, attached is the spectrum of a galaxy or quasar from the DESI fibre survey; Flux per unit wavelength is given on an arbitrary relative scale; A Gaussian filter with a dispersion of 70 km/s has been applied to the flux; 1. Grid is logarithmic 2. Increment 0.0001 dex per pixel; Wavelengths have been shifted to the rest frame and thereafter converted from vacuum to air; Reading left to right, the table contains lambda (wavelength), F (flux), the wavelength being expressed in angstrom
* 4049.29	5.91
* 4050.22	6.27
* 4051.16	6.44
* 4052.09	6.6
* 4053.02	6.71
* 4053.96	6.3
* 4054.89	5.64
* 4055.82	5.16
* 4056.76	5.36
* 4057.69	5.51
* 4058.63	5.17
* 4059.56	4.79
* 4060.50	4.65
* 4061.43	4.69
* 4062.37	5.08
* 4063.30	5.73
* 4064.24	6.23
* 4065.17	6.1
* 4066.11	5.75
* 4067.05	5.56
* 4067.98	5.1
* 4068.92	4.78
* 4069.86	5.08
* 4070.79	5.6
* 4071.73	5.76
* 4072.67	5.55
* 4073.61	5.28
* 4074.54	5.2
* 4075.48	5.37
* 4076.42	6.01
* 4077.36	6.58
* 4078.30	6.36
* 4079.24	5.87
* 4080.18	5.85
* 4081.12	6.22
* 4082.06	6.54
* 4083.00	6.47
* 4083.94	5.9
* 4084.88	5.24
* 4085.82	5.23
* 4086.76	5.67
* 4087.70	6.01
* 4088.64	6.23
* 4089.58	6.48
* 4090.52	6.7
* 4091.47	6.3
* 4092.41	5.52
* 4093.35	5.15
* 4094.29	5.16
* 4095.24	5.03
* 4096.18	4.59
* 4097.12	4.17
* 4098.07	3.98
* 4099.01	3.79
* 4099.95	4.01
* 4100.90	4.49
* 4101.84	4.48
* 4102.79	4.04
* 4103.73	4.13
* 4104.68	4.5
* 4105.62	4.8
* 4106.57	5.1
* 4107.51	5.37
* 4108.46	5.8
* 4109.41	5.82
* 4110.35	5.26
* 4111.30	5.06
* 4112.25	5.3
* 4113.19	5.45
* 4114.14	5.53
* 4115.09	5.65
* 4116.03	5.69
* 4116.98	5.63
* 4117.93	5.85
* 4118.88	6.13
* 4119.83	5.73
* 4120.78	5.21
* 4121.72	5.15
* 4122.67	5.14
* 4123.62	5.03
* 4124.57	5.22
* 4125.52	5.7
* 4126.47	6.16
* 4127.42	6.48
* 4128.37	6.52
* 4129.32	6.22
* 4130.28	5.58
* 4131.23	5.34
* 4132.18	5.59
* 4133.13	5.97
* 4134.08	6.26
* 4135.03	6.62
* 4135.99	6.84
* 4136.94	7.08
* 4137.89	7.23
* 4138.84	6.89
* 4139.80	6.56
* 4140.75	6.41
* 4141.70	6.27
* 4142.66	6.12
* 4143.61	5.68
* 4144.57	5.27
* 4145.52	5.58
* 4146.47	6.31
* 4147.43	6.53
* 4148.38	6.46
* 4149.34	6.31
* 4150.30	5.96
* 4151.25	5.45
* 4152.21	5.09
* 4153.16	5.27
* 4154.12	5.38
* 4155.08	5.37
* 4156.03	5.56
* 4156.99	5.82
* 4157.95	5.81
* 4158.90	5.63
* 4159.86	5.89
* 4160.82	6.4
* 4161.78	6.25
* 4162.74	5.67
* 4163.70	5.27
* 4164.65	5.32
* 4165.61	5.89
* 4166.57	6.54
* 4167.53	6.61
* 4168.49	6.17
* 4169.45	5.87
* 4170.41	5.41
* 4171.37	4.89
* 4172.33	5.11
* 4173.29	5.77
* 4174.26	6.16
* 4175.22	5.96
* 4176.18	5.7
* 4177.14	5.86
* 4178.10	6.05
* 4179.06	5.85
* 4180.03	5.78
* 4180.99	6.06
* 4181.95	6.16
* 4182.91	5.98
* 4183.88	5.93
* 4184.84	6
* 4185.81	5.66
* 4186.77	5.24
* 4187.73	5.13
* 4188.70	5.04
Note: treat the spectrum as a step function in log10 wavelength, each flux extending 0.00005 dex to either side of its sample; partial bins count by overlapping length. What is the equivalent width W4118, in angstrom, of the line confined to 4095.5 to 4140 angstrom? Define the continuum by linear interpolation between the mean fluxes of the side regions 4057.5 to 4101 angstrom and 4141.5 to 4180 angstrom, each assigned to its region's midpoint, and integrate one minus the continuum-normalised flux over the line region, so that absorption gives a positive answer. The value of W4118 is 1.34 angstrom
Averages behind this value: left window 5.47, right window 5.81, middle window 5.46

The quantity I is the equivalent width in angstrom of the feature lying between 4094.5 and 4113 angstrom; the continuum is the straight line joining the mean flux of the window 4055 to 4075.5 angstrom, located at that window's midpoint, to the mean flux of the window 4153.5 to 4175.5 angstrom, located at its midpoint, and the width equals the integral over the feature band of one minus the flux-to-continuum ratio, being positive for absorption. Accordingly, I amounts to 2.6 angstrom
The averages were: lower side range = 5.35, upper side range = 5.77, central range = 4.74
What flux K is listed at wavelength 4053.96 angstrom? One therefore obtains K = 6.3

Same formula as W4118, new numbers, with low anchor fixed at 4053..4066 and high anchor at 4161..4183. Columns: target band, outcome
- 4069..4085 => -0.8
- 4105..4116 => 0.5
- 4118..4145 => -1.4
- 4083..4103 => 1.4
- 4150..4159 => 0.4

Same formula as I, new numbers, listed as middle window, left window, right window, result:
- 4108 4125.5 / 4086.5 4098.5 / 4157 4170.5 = 0.4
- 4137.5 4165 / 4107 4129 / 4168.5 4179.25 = -1.2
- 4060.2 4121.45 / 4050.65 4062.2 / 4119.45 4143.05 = 4.0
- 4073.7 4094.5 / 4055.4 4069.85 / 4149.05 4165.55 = -2.0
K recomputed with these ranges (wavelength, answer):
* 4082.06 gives 6.54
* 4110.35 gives 5.26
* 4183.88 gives 5.93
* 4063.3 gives 5.73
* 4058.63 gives 5.17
